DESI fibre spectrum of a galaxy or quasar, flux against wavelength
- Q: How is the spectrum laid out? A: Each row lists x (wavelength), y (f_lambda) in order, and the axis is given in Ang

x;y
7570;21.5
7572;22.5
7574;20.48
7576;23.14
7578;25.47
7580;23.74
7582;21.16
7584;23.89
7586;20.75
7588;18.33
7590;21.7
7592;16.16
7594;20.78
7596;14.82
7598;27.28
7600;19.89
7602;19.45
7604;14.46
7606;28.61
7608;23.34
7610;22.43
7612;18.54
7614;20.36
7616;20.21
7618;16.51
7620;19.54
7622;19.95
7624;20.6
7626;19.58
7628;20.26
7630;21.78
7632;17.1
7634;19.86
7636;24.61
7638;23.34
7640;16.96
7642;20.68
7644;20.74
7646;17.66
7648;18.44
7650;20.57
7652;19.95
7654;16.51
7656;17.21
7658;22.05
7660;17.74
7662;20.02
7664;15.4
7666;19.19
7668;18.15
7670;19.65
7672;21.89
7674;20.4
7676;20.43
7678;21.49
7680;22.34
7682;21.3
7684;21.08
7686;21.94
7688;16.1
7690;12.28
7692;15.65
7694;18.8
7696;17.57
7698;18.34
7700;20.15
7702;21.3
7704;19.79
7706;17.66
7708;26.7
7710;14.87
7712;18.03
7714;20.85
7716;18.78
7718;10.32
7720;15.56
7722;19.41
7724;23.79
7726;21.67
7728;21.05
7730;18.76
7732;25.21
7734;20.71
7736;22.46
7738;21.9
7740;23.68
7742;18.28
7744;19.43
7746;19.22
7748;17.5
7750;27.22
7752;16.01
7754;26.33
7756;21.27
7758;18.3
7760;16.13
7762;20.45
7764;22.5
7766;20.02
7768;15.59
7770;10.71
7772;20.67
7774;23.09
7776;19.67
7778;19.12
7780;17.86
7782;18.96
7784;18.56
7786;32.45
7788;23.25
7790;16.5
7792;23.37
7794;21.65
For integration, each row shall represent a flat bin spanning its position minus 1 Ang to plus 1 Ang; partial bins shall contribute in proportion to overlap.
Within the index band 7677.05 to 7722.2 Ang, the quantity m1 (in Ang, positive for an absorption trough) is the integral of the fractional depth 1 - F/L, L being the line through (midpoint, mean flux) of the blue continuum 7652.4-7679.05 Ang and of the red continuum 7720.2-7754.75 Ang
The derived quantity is 3.23 Ang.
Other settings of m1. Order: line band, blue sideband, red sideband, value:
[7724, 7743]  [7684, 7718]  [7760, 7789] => -2.4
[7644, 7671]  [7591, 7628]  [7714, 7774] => 1.7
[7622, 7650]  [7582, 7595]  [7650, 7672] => -1.1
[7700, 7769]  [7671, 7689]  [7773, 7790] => 3.4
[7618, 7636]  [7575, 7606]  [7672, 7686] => 1.0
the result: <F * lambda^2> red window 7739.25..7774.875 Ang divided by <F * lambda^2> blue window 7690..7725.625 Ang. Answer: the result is 1.1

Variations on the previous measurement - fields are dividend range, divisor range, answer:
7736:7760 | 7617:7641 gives 1.07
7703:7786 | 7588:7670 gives 1.03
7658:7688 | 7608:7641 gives 1.00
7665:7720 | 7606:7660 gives 0.96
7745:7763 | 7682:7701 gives 1.13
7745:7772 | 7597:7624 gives 0.97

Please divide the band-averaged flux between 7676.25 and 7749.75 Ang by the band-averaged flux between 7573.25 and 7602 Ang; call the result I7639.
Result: 0.93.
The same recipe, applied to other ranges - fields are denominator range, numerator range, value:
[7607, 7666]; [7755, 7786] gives 0.98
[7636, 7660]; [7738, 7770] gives 1.01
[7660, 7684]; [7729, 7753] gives 1.04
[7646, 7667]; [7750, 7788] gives 1.08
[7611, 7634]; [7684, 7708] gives 0.95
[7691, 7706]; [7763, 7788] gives 1.07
